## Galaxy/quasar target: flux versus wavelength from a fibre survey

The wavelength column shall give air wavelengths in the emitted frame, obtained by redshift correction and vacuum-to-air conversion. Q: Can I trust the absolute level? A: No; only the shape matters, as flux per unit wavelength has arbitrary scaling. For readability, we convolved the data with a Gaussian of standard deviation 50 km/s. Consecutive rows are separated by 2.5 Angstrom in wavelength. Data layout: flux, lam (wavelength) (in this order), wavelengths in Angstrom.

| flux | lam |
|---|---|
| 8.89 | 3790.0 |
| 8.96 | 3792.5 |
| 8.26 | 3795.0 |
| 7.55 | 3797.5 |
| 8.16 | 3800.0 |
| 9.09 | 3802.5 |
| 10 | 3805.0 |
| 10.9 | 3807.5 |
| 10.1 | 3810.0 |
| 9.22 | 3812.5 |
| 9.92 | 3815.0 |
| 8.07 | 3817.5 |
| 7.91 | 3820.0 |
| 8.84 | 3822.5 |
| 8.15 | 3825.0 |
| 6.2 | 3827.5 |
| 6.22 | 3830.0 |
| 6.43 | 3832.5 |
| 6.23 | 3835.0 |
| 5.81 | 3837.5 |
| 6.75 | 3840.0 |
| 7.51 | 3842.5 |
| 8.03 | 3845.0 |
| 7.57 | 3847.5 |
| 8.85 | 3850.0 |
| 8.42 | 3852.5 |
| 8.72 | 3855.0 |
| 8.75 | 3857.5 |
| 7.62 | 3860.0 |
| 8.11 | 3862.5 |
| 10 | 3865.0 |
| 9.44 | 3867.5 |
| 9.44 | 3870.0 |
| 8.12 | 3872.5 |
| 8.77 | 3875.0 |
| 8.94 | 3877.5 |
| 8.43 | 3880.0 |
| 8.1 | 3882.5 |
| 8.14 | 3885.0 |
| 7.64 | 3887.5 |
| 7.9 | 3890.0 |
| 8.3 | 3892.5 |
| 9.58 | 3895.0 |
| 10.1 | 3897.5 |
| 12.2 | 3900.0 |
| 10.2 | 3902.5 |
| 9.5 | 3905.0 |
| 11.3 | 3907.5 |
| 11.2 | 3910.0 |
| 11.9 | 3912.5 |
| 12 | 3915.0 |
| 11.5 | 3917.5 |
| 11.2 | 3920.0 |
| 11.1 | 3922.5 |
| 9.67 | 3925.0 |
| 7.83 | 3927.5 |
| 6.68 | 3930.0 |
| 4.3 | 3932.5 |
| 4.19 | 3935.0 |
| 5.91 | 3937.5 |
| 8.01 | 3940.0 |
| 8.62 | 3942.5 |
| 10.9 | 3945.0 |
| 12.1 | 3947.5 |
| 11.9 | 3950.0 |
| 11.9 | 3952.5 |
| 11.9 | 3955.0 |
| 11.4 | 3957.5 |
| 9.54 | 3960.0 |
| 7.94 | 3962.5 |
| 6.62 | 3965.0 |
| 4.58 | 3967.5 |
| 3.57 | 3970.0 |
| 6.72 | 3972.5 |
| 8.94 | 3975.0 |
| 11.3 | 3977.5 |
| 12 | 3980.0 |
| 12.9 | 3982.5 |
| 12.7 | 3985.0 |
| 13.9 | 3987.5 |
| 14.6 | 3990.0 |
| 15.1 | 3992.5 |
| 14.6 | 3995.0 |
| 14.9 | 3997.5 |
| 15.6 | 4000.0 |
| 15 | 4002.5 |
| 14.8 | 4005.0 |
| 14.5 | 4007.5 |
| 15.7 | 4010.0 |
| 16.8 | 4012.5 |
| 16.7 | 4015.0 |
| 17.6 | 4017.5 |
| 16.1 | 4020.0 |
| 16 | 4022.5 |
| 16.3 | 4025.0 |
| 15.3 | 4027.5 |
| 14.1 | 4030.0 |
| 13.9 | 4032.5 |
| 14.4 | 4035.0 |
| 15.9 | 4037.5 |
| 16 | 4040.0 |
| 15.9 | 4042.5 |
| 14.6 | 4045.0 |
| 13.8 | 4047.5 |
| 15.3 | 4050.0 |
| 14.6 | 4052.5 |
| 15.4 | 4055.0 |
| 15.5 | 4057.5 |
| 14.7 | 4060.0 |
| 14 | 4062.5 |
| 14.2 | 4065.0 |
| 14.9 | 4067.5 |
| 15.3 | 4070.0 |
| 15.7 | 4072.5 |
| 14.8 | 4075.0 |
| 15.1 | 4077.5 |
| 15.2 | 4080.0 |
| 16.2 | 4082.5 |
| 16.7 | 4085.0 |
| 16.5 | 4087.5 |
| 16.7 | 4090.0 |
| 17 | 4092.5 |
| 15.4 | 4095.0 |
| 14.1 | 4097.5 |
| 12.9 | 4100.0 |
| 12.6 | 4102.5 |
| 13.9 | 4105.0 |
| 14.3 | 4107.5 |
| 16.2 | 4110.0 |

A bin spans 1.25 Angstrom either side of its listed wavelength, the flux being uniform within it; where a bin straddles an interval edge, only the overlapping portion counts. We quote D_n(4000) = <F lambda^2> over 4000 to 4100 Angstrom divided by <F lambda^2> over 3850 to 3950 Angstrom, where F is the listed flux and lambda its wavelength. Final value 1.8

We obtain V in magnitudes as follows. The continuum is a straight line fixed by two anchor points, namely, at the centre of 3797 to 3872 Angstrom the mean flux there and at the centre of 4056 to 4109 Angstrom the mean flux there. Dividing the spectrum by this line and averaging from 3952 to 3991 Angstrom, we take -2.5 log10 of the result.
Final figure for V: 0.21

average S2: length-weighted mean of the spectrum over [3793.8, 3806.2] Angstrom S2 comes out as 8.61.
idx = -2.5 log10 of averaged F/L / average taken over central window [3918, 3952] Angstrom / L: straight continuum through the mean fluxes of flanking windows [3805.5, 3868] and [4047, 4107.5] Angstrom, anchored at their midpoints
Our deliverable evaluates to 0.24 mag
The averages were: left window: 8.16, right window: 15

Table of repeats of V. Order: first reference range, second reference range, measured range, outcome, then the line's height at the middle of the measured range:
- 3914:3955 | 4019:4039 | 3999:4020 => -0.13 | 14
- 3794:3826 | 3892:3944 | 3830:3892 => 0.14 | 9.12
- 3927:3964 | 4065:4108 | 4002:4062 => -0.21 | 12.7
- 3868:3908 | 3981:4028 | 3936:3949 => 0.31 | 12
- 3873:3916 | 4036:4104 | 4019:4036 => -0.10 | 13.8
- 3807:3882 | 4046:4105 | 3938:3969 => 0.20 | 11.4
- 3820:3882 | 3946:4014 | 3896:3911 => -0.12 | 9.58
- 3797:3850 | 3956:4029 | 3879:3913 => 0.06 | 10.1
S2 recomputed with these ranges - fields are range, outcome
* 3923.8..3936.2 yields 6.53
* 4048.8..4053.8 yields 15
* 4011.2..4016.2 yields 16.7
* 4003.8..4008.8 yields 14.7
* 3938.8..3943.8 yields 8.34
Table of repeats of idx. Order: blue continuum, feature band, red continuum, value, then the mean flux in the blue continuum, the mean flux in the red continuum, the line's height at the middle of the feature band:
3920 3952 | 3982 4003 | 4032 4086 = -0.23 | 8.62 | 15.1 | 11.6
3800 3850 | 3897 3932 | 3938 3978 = -0.19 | 8.07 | 9.02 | 8.71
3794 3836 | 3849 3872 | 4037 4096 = 0.10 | 8.32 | 15.4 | 9.6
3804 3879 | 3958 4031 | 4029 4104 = 0.01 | 8.3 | 15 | 12.9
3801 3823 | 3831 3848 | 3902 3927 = 0.38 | 9.34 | 10.9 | 9.76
